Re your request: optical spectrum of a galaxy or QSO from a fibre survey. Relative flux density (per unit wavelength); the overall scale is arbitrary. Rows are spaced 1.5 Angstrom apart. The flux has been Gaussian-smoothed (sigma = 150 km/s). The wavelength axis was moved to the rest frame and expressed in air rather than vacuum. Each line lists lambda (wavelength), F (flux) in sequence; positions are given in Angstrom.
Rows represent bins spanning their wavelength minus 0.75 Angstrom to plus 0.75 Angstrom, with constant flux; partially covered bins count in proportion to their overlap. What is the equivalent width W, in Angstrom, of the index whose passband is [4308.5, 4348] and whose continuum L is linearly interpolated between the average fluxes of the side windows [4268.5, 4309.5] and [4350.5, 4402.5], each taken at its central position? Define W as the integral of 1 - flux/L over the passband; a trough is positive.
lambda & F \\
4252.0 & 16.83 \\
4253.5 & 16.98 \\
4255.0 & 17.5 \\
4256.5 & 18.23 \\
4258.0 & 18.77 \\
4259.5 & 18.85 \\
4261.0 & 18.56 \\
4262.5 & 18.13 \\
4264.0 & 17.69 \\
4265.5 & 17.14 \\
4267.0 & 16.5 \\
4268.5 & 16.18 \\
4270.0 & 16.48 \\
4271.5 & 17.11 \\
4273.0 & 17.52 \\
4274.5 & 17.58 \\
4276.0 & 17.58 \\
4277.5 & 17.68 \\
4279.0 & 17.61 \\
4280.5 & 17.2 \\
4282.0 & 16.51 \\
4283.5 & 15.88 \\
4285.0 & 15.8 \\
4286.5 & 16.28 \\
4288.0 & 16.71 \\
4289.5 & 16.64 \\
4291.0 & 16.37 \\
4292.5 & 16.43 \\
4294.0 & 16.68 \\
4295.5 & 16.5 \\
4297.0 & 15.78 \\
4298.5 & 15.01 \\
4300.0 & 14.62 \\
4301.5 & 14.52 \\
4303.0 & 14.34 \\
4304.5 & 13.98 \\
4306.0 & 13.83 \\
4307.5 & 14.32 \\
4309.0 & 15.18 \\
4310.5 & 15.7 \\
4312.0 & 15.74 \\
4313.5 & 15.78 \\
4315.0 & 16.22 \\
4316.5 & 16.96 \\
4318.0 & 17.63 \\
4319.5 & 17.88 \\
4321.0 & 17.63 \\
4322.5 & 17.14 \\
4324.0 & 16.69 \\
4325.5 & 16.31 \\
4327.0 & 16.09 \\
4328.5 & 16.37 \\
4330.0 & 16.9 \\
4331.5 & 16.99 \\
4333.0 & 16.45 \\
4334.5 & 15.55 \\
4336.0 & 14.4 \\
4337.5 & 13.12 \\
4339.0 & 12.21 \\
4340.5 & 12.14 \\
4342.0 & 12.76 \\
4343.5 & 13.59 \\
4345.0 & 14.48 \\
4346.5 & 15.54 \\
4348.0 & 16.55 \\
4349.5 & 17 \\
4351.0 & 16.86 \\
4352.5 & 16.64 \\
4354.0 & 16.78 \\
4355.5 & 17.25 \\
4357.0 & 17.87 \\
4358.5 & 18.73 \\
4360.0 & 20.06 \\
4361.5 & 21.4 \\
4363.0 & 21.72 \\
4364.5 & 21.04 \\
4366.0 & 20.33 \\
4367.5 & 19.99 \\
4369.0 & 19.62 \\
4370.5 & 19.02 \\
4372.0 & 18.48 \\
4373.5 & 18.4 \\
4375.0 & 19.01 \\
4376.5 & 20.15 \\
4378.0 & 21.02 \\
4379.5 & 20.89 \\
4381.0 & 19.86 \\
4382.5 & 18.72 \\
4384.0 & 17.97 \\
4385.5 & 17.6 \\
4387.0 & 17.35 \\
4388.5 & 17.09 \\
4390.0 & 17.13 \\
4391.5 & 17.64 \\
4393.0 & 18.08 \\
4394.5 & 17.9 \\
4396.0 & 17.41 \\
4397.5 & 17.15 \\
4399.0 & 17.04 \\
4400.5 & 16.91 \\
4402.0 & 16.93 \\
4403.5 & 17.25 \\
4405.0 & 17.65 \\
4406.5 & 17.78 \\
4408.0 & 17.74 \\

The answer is 3.6 Angstrom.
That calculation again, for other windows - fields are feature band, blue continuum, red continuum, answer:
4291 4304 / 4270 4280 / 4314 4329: 1.26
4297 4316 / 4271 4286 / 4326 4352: 1.36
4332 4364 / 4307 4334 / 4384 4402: 1.03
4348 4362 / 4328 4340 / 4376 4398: -1.25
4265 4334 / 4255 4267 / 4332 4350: -0.08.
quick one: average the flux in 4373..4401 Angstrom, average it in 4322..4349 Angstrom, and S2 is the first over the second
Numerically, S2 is 1.20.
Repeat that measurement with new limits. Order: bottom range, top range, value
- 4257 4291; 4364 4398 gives 1.09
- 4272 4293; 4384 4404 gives 1.03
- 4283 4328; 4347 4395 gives 1.17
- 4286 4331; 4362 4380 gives 1.25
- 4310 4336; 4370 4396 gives 1.12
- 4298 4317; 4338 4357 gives 1.01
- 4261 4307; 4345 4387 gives 1.14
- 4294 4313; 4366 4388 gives 1.27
